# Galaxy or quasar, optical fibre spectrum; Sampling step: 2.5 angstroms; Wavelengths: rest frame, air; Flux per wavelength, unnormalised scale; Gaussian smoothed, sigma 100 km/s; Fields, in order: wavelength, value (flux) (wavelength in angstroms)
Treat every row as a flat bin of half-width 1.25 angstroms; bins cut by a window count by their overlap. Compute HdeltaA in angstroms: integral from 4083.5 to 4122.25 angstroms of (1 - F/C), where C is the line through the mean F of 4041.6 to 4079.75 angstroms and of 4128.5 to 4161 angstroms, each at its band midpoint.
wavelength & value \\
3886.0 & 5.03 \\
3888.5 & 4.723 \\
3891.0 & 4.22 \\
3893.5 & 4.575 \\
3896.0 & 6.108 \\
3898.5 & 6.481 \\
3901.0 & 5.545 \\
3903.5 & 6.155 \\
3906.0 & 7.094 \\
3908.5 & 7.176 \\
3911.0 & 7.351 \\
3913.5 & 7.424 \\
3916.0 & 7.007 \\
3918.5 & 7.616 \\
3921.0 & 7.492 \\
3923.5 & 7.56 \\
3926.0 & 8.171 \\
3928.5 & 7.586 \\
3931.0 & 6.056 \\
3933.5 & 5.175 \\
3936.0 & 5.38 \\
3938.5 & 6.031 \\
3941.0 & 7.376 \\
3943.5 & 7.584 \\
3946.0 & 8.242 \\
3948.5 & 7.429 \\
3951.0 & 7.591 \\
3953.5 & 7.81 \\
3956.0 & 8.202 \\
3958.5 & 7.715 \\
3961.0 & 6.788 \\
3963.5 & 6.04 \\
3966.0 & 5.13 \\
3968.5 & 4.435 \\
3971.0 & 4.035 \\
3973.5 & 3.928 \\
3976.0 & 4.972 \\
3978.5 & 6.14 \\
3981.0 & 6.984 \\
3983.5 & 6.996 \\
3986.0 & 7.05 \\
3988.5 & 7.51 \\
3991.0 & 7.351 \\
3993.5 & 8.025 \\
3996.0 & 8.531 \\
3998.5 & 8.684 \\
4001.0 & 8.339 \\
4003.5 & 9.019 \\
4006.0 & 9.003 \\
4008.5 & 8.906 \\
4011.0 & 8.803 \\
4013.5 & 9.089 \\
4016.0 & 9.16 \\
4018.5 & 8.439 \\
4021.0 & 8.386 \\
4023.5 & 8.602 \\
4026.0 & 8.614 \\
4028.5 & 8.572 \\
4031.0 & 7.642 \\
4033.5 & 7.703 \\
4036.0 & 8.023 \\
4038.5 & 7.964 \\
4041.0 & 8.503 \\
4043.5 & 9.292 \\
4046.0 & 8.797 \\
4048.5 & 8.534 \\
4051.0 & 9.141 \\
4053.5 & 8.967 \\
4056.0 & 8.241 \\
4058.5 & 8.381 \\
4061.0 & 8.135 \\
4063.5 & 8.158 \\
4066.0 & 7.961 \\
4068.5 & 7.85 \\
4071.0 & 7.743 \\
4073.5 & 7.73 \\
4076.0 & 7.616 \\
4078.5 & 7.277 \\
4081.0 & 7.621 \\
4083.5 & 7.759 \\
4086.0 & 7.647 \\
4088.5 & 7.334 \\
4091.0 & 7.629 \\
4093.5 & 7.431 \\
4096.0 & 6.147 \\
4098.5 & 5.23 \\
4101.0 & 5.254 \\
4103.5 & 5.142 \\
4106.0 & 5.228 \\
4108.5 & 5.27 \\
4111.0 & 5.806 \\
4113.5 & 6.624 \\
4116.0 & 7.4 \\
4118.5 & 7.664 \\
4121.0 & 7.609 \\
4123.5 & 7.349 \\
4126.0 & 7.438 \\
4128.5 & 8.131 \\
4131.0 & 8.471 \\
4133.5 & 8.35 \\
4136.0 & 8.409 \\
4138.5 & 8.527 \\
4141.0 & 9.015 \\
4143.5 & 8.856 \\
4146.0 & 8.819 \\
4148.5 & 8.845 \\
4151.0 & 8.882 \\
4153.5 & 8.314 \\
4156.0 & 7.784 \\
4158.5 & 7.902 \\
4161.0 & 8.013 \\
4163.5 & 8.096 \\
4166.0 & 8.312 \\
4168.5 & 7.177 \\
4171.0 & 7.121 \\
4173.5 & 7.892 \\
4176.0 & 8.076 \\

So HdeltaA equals 8.5 angstroms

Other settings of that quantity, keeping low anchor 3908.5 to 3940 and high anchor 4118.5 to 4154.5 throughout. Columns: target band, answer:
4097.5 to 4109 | 4.1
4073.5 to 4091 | 0.9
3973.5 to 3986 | 2.0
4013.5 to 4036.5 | -2.5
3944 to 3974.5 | 2.8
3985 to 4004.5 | -1.8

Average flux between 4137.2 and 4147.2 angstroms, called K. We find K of 8.8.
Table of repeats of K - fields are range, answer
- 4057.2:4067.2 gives 8.16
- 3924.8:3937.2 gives 6.47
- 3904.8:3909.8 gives 7.14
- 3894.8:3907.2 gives 6.27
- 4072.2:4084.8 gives 7.6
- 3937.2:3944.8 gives 6.99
